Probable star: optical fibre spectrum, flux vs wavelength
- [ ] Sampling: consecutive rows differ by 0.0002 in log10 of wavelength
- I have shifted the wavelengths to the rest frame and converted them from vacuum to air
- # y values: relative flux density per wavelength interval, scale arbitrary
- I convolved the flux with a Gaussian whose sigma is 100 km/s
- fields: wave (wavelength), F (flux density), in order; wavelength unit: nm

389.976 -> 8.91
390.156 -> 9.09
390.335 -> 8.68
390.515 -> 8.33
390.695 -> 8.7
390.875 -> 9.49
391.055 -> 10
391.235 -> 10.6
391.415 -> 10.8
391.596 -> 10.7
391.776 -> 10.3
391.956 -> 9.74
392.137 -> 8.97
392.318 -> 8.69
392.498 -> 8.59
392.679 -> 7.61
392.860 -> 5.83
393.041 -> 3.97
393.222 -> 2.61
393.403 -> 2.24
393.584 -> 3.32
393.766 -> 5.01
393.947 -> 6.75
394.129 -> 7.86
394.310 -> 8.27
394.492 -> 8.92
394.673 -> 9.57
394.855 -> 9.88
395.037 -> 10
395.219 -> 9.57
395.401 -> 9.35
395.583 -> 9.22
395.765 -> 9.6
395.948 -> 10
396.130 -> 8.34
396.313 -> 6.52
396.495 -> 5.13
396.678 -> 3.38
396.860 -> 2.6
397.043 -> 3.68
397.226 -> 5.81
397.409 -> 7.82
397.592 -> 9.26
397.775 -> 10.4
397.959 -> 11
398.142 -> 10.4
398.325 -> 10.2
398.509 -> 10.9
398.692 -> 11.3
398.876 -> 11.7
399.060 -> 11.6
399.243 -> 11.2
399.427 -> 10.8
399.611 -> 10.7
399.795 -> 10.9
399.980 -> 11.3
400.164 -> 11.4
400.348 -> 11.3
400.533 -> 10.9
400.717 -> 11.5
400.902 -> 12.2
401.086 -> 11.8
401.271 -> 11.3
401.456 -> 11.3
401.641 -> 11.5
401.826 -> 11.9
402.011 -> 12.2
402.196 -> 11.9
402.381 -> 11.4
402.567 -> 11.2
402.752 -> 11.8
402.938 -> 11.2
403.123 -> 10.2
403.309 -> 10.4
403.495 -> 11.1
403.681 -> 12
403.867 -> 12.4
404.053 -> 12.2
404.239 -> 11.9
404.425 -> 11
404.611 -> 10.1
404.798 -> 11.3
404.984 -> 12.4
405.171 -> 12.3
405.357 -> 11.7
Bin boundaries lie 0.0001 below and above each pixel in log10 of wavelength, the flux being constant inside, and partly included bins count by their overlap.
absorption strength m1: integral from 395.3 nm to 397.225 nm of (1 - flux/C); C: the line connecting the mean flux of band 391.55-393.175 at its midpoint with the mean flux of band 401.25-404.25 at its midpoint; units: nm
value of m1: 0.526 nm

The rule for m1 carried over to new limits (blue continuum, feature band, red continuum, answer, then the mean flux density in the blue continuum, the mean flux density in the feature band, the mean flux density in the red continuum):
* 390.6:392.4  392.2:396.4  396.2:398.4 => 0.46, 9.8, 7.48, 7.18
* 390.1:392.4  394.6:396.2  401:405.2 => 0.11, 9.56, 9.52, 11.5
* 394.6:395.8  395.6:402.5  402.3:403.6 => 0.33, 9.6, 9.87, 11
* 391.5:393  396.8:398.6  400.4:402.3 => 0.37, 8.65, 8.3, 11.6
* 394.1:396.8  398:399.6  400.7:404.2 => -0.18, 8.32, 11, 11.6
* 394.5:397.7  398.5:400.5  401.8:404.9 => -0.38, 7.68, 11.2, 11.4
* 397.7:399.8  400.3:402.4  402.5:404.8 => -0.09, 10.9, 11.6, 11.3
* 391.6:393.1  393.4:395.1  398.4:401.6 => 0.31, 8.2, 7.39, 11.3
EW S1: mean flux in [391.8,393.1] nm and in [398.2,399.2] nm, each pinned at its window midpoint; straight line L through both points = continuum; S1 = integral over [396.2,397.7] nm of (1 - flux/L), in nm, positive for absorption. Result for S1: 0.68 nm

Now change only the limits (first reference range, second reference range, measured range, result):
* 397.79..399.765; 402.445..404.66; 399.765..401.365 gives -0.05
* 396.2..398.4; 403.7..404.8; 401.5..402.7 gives -0.18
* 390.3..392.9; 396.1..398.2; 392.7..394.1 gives 0.64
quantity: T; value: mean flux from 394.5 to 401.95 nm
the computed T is 9.69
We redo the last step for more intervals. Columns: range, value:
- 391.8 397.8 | 7.23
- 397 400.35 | 10.2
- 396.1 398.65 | 7.59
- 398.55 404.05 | 11.4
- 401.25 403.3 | 11.4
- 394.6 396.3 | 9.36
